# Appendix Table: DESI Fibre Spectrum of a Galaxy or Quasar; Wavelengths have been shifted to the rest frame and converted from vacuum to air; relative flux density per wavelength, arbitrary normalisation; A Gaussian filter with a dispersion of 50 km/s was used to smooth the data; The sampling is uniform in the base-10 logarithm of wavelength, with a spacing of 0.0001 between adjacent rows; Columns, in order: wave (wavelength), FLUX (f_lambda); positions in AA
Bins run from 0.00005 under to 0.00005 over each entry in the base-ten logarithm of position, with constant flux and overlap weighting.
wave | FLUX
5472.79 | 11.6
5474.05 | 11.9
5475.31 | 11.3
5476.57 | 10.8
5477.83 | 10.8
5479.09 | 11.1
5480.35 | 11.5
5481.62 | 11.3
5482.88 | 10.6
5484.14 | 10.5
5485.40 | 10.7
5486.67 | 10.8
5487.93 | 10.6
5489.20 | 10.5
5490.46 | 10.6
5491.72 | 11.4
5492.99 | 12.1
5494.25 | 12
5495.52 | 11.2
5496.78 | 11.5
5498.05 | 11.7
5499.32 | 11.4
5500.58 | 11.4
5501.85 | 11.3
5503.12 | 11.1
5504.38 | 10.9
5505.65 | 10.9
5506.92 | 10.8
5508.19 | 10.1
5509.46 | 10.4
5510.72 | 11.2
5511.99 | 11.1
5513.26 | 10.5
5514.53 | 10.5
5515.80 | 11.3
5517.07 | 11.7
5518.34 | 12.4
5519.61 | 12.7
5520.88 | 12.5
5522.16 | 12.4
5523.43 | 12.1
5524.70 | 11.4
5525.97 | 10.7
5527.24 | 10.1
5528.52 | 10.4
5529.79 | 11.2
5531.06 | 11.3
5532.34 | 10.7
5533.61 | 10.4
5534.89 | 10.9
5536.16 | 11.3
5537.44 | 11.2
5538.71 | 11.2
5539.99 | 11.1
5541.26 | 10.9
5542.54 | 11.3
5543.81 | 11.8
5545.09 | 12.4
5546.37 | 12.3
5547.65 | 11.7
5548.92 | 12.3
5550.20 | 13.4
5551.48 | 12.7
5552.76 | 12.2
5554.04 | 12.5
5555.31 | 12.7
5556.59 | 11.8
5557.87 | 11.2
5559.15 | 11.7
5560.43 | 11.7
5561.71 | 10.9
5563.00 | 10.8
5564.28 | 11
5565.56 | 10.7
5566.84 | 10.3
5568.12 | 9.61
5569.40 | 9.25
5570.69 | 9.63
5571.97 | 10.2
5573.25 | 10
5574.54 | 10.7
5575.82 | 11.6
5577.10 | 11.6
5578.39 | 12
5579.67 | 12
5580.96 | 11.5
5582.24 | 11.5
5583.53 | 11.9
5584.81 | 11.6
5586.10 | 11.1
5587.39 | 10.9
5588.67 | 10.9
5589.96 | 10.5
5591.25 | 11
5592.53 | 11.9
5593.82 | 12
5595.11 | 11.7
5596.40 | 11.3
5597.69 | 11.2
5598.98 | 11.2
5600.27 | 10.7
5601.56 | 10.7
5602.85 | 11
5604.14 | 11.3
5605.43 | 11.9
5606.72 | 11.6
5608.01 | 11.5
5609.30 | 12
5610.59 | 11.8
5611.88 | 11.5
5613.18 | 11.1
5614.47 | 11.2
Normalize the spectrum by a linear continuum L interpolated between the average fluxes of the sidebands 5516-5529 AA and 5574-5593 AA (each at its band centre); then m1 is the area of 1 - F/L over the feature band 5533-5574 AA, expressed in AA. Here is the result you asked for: 0.8 AA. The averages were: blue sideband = 11.6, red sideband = 11.4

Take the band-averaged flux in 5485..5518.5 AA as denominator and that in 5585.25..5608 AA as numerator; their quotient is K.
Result 1.01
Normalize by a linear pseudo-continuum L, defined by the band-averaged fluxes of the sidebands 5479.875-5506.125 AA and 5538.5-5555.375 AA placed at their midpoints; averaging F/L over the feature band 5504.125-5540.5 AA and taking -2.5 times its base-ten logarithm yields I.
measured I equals 0.045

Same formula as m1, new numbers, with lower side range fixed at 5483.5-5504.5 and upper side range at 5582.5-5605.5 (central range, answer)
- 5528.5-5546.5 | 0.0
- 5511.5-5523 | -0.5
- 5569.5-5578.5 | 0.5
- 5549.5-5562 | -1.0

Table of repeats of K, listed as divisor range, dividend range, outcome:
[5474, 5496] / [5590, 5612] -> 1.03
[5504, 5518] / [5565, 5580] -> 0.97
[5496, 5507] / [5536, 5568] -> 1.03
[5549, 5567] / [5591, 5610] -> 0.97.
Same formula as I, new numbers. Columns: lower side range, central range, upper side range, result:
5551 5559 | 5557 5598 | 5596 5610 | 0.07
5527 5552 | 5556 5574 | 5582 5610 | 0.08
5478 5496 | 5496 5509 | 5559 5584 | -0.01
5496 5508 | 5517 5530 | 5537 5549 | -0.02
